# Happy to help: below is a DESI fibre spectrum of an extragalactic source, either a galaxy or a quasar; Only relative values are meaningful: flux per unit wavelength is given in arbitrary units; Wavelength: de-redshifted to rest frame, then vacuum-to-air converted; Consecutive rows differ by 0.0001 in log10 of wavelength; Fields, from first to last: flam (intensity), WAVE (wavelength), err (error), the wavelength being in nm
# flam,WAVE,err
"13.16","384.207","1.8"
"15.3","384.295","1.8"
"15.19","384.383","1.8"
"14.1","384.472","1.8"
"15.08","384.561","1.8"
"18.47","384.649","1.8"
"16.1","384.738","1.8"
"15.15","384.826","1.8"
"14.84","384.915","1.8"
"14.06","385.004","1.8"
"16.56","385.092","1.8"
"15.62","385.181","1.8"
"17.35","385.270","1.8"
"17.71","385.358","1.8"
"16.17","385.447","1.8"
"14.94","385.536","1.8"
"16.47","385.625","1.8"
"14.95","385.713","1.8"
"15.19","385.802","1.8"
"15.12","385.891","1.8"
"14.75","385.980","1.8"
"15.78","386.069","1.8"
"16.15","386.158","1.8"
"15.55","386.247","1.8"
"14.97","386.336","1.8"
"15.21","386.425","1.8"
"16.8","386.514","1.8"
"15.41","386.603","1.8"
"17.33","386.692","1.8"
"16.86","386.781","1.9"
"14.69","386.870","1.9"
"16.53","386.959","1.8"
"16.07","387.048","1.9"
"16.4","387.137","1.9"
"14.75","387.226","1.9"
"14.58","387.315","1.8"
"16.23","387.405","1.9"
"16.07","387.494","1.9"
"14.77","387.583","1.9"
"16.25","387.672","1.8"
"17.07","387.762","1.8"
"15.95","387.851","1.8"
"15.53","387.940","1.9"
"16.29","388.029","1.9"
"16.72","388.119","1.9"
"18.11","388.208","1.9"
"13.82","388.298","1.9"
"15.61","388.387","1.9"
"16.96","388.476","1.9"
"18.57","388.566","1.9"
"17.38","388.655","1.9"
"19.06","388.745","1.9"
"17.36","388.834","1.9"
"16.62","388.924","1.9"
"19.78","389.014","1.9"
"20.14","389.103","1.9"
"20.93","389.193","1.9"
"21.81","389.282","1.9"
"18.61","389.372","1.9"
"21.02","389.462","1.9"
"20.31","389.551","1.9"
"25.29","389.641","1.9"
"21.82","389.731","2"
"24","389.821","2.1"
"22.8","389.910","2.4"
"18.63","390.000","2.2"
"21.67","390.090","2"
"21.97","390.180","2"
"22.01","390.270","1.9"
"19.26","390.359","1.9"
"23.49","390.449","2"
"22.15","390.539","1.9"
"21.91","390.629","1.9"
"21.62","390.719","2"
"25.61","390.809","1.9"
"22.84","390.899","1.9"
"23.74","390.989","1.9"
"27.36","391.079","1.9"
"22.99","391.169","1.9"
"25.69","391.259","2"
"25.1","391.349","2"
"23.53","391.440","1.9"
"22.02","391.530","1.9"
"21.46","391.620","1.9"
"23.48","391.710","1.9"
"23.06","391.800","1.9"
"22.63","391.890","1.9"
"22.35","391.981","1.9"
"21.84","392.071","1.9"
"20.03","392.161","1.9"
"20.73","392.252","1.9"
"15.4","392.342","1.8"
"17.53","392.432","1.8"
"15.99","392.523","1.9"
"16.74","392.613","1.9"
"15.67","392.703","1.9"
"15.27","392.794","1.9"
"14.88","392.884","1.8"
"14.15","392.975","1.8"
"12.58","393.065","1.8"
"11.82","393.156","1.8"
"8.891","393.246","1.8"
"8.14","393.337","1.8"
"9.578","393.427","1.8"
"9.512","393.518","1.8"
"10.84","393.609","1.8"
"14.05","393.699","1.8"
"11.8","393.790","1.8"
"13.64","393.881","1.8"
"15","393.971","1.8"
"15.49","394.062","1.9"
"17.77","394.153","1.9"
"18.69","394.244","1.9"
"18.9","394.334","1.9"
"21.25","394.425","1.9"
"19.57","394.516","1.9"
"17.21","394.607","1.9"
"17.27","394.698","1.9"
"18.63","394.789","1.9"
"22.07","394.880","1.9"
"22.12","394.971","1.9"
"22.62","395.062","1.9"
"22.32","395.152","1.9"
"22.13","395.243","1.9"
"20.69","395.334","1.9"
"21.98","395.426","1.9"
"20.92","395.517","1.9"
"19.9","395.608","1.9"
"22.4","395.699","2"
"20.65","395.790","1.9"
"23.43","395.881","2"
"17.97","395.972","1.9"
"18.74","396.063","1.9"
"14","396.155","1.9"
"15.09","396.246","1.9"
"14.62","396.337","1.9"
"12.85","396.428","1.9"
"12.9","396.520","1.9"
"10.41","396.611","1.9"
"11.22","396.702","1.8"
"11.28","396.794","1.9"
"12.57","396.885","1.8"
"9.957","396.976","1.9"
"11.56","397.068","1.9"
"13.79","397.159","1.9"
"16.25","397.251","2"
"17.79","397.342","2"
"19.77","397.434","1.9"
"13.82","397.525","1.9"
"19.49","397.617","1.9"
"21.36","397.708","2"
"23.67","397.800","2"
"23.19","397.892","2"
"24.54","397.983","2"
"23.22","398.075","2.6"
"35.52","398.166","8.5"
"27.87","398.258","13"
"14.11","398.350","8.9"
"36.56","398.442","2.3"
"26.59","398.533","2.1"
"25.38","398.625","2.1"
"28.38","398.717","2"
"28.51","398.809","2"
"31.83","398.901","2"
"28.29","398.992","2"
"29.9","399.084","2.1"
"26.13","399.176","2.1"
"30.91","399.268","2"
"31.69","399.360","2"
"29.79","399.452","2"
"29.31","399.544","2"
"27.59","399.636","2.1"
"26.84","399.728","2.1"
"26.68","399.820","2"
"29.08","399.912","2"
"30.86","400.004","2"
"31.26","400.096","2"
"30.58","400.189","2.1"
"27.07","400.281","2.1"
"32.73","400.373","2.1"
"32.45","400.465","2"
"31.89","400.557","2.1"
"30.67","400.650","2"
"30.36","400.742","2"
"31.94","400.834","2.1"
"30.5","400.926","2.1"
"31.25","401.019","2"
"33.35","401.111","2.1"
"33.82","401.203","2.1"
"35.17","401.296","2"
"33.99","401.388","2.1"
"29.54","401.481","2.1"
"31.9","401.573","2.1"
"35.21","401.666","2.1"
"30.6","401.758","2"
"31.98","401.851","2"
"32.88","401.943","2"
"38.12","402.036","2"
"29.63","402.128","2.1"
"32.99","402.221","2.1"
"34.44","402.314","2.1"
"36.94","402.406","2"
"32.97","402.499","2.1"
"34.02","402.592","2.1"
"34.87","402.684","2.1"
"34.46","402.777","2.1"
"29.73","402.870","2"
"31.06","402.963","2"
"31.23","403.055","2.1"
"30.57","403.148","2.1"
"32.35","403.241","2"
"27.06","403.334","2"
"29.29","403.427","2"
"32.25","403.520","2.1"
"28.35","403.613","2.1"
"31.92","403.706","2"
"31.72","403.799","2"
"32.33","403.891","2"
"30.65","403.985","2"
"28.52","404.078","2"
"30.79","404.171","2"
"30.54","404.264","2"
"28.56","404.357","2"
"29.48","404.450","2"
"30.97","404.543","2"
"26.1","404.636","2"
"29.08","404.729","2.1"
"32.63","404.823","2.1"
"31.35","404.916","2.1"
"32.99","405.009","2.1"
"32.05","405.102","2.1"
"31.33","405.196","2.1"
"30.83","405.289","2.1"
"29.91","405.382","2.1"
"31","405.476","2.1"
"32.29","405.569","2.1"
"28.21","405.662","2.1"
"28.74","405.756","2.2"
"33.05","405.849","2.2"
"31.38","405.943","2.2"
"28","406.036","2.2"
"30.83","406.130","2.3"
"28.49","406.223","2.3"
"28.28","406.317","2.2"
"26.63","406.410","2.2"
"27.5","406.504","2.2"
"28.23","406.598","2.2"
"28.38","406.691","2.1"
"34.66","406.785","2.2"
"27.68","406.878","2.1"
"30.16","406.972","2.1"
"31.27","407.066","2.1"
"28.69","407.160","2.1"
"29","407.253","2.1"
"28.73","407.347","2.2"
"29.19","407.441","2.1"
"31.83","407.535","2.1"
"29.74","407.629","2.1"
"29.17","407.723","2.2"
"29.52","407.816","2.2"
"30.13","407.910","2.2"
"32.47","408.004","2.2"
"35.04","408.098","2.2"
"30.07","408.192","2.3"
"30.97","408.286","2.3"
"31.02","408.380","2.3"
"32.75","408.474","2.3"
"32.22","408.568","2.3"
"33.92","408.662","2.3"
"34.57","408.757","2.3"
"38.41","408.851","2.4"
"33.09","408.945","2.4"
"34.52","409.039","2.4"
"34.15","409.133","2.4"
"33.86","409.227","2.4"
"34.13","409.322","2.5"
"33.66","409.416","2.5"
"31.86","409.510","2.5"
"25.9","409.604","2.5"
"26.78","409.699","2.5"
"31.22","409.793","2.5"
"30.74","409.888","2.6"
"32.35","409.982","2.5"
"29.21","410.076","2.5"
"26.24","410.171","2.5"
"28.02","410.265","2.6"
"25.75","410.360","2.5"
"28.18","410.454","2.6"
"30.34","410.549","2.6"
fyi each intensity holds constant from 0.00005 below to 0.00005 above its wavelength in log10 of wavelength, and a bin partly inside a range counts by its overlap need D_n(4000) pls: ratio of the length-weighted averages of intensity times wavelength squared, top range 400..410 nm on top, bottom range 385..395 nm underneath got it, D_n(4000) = 1.9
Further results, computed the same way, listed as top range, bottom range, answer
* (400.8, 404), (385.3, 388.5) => 2.20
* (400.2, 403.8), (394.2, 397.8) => 1.87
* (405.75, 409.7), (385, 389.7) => 2.03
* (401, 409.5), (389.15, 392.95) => 1.59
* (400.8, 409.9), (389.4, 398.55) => 1.74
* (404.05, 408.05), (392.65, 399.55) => 1.64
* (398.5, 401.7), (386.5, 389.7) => 1.85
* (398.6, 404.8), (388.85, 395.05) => 1.70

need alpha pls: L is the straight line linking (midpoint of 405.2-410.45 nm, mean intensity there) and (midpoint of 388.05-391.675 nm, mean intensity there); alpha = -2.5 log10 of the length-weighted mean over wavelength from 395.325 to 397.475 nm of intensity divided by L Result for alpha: 0.45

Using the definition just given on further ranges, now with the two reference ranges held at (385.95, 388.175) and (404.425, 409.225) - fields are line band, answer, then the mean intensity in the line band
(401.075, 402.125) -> -0.228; 33.2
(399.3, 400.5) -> -0.160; 29.7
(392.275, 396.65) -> 0.284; 16.6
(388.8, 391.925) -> -0.198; 22.1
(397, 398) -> 0.287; 18.3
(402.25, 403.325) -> -0.179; 32.8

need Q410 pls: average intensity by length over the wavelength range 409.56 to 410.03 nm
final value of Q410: 29.4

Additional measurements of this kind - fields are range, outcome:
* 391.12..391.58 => 23.9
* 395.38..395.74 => 21.3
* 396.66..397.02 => 11.3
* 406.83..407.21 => 29.5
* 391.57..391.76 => 22.5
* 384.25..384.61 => 15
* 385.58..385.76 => 15.7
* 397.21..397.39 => 17.1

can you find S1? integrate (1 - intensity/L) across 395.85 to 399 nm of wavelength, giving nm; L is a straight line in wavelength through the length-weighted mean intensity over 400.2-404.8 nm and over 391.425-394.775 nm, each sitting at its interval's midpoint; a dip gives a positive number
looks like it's 0.53 nm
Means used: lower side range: 16.7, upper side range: 31.6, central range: 19.8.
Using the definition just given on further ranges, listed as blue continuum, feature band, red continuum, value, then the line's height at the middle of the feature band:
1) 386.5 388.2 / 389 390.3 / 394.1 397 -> -0.379 nm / 16.6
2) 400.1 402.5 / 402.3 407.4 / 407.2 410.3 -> 0.214 nm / 31.9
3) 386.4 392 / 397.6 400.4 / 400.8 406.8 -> -0.035 nm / 27.4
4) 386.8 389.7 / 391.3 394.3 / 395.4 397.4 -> -0.007 nm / 16.6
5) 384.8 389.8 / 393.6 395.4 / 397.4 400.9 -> 0.400 nm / 23.5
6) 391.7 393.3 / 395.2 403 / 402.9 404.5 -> -0.185 nm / 25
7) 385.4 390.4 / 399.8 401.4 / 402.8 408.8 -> -0.277 nm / 26.7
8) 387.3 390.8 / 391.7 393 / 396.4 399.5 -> 0.100 nm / 20.2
